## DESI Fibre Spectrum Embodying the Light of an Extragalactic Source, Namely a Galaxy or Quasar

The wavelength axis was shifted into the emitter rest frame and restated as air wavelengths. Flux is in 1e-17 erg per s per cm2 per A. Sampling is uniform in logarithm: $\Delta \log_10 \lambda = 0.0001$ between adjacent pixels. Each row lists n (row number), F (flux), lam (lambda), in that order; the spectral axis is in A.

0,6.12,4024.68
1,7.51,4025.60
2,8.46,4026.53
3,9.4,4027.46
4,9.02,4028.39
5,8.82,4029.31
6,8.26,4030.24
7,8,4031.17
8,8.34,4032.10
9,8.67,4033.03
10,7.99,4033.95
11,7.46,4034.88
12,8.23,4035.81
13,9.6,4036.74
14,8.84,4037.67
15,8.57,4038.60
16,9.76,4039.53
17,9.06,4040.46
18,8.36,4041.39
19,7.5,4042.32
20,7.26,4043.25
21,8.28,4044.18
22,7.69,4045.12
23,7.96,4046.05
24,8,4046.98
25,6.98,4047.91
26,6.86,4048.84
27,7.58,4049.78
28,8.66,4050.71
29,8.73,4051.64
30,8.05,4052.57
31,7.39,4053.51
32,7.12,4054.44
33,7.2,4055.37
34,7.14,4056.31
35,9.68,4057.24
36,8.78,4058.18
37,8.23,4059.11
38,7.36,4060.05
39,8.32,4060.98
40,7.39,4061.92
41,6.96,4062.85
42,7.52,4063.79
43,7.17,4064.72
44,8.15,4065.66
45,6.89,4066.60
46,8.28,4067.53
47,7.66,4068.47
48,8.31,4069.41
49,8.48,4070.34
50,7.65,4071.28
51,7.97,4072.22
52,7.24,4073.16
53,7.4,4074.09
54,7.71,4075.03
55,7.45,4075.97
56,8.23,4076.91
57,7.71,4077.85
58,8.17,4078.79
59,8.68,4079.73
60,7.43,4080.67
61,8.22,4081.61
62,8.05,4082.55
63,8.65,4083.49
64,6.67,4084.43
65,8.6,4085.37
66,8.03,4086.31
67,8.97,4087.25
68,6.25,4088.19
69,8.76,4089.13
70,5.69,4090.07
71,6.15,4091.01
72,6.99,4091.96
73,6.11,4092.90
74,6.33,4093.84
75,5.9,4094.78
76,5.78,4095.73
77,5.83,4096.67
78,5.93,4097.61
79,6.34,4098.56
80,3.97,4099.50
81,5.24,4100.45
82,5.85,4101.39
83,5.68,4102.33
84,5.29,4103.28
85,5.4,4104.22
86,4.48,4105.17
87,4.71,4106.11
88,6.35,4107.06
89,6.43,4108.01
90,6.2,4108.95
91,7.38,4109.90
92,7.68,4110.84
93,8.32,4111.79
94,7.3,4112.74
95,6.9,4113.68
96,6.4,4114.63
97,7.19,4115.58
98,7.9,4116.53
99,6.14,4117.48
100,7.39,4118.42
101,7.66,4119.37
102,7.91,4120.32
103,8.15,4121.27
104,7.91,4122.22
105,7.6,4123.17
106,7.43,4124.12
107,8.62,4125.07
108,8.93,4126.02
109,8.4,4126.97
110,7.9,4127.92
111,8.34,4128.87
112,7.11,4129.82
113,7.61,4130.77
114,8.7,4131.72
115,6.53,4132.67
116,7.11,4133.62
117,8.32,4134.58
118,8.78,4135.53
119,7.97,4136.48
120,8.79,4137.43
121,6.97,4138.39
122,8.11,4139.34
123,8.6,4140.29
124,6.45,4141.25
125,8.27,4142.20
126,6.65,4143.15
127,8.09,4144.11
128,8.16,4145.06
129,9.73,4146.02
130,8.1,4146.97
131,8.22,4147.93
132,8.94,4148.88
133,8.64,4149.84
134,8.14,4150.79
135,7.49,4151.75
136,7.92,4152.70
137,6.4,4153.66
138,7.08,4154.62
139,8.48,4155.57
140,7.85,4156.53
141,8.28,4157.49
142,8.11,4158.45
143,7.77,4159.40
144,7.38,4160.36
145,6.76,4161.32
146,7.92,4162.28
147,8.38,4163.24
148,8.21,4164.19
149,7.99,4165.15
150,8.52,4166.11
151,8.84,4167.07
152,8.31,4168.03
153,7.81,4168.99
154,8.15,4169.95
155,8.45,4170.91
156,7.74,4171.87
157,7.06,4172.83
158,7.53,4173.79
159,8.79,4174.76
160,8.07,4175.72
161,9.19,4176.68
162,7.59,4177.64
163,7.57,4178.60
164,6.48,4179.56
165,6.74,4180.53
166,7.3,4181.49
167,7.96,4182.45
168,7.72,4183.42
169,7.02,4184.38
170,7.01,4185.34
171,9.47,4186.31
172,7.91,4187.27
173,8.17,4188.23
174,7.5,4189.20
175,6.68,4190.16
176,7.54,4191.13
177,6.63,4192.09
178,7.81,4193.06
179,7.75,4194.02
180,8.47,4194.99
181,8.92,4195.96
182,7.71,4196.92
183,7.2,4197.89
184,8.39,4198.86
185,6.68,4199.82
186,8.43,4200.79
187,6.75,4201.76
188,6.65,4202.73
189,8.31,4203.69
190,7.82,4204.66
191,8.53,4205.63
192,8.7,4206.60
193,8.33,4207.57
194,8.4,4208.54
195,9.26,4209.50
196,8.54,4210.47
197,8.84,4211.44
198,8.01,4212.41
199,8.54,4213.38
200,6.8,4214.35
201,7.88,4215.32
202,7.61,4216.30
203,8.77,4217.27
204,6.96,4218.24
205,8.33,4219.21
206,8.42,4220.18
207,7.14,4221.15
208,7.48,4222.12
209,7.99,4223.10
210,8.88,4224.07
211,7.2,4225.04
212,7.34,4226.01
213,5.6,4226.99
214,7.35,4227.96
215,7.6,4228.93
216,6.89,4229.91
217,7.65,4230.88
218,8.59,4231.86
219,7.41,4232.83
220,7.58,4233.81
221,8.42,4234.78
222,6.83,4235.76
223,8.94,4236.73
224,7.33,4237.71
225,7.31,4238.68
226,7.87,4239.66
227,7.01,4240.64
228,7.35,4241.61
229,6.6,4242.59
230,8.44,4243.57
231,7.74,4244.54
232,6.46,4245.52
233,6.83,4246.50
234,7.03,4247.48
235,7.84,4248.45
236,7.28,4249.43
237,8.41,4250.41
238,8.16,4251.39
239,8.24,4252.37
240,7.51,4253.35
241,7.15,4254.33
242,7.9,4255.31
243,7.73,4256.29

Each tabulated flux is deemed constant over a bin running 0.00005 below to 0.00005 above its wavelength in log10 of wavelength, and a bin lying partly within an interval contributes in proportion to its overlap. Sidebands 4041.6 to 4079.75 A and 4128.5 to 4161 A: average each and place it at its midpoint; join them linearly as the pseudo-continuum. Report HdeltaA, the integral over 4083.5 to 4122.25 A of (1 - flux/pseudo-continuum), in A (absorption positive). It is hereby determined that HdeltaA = 5.9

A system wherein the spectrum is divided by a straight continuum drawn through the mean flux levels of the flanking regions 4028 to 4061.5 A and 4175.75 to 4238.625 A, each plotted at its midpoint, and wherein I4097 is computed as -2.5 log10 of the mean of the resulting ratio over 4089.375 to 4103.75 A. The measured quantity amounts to 0.34 mag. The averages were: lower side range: 8.16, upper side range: 7.77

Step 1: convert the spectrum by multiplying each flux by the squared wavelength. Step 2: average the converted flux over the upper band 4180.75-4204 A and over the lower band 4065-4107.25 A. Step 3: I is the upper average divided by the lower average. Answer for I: 1.2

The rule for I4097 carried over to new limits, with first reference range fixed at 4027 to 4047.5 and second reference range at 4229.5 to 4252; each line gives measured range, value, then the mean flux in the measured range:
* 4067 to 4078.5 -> 0.06 mag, 7.84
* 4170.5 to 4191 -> 0.02 mag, 7.71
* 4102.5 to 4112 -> 0.30 mag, 6.15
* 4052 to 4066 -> 0.07 mag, 7.77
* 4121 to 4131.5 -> 0.00 mag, 8.02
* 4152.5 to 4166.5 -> 0.02 mag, 7.8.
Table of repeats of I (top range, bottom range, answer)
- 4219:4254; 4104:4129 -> 1.11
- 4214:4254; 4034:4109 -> 1.11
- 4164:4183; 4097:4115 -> 1.34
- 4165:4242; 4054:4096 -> 1.09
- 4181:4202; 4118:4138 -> 1.00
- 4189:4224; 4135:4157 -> 1.02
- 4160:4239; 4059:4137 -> 1.13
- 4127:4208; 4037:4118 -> 1.12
